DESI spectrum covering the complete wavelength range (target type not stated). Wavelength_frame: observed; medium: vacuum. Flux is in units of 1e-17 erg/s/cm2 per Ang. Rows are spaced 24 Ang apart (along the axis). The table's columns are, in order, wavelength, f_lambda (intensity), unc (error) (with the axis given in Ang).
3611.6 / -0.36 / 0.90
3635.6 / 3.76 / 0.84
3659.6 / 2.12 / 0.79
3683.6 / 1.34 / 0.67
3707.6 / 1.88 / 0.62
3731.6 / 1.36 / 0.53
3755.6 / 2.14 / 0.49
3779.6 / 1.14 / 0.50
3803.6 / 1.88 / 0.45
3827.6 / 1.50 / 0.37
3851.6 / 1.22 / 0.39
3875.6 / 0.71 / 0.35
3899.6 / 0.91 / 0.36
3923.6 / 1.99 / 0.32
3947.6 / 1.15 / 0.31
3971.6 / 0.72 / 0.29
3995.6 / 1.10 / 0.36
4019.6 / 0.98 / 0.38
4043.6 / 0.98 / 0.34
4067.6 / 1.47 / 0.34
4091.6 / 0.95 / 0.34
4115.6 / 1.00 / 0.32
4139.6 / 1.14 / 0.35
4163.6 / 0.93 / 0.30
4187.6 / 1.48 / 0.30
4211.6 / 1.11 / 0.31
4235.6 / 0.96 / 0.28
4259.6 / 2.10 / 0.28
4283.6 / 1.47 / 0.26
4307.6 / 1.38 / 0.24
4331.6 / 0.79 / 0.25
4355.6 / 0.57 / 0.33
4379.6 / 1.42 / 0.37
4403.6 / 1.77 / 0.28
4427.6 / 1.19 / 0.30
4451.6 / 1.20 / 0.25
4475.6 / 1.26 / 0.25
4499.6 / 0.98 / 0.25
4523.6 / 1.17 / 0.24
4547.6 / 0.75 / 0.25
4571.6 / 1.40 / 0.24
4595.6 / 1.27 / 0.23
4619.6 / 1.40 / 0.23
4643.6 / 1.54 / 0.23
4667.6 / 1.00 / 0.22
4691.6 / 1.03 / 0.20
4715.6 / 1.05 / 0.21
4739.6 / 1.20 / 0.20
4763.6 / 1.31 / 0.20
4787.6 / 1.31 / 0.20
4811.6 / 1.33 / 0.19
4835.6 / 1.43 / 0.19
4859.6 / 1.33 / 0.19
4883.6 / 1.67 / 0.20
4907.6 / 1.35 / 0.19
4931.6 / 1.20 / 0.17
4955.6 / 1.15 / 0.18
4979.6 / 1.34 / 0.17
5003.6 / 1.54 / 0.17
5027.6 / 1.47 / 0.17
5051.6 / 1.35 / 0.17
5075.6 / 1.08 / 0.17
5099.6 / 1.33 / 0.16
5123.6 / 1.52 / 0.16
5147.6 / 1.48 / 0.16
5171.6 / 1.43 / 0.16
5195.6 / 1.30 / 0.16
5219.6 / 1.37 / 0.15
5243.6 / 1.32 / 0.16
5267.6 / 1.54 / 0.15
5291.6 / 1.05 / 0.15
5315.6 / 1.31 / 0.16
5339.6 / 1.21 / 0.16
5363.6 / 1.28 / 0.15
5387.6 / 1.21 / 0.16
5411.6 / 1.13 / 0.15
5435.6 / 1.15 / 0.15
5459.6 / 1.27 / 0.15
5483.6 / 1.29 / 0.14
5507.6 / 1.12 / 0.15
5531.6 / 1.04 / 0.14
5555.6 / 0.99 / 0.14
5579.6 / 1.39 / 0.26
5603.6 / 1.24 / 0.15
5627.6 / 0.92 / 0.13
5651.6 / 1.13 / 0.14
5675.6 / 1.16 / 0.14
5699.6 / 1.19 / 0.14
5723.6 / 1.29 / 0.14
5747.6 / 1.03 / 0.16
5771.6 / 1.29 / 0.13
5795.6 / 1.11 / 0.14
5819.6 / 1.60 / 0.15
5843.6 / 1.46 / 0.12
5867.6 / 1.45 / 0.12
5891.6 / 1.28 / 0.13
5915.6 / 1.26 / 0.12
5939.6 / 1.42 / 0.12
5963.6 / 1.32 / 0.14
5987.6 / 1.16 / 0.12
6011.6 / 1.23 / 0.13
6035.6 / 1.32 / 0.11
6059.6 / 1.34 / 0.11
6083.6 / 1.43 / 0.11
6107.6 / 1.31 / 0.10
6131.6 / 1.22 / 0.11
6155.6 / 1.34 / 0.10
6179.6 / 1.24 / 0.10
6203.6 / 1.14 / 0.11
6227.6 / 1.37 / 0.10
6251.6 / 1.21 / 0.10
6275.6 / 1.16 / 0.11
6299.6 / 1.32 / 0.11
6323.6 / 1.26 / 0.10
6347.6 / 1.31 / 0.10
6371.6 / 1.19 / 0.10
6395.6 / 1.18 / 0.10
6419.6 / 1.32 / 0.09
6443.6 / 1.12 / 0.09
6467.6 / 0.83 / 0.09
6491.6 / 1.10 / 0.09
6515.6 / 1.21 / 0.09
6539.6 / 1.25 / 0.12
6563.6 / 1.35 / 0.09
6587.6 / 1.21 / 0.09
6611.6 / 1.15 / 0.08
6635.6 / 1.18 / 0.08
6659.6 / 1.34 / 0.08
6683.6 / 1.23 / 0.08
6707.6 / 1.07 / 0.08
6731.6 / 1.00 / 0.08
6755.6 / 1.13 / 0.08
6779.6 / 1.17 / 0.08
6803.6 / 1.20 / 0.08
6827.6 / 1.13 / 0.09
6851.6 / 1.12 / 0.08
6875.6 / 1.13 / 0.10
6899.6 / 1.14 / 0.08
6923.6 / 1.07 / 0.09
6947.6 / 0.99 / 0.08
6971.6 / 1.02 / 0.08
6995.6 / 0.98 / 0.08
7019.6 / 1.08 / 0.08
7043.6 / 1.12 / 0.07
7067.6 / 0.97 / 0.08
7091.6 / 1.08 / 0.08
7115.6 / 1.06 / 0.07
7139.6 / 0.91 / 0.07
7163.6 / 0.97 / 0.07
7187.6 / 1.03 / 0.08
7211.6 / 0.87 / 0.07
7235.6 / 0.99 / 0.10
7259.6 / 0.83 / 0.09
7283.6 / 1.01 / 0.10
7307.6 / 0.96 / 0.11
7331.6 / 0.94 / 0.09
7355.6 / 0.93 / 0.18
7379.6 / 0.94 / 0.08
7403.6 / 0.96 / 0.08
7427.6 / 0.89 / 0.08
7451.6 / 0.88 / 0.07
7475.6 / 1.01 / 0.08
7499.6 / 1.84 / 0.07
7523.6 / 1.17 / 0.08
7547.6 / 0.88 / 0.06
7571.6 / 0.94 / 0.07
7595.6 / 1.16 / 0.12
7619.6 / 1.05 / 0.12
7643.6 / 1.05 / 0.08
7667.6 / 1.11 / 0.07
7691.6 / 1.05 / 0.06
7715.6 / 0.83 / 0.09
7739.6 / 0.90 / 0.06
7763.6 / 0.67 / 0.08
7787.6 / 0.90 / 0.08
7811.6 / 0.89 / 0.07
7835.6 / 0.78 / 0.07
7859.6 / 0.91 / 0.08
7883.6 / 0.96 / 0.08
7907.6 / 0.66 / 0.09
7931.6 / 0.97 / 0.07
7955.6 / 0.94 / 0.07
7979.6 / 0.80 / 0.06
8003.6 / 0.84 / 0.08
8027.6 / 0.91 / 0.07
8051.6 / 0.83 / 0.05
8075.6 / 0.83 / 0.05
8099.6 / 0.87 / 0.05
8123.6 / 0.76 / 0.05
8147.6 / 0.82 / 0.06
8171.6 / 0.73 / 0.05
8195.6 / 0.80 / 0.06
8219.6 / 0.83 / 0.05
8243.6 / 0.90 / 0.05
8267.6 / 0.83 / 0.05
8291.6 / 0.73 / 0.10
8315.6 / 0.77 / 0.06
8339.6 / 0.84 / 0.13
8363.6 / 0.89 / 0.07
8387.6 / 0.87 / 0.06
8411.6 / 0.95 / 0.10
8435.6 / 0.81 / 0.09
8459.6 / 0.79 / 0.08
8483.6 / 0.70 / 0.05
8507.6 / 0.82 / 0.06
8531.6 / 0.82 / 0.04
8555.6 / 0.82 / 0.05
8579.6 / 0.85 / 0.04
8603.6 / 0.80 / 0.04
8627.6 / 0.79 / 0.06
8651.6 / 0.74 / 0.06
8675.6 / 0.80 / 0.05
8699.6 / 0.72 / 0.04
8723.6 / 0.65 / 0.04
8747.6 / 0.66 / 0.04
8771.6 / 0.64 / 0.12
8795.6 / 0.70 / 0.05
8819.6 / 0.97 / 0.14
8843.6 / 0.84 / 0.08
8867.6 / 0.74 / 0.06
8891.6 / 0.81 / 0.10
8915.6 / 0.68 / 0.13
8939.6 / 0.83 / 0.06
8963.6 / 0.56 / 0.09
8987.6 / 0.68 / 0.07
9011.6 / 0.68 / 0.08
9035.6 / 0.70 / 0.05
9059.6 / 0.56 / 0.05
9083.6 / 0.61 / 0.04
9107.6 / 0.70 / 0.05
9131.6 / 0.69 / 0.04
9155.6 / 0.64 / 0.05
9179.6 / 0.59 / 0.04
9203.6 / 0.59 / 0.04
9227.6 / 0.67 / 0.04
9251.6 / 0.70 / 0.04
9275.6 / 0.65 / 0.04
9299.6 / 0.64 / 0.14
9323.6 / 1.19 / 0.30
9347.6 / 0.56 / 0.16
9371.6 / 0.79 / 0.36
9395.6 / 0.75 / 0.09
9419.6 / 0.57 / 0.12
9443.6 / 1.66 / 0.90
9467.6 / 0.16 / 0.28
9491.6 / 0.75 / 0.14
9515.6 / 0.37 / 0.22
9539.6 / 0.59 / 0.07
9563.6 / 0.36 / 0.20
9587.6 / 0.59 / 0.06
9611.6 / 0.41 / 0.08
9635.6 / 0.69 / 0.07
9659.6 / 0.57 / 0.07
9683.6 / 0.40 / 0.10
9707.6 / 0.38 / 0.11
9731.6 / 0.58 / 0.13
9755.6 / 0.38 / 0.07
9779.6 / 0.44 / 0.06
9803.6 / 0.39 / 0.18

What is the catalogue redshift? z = 0.142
